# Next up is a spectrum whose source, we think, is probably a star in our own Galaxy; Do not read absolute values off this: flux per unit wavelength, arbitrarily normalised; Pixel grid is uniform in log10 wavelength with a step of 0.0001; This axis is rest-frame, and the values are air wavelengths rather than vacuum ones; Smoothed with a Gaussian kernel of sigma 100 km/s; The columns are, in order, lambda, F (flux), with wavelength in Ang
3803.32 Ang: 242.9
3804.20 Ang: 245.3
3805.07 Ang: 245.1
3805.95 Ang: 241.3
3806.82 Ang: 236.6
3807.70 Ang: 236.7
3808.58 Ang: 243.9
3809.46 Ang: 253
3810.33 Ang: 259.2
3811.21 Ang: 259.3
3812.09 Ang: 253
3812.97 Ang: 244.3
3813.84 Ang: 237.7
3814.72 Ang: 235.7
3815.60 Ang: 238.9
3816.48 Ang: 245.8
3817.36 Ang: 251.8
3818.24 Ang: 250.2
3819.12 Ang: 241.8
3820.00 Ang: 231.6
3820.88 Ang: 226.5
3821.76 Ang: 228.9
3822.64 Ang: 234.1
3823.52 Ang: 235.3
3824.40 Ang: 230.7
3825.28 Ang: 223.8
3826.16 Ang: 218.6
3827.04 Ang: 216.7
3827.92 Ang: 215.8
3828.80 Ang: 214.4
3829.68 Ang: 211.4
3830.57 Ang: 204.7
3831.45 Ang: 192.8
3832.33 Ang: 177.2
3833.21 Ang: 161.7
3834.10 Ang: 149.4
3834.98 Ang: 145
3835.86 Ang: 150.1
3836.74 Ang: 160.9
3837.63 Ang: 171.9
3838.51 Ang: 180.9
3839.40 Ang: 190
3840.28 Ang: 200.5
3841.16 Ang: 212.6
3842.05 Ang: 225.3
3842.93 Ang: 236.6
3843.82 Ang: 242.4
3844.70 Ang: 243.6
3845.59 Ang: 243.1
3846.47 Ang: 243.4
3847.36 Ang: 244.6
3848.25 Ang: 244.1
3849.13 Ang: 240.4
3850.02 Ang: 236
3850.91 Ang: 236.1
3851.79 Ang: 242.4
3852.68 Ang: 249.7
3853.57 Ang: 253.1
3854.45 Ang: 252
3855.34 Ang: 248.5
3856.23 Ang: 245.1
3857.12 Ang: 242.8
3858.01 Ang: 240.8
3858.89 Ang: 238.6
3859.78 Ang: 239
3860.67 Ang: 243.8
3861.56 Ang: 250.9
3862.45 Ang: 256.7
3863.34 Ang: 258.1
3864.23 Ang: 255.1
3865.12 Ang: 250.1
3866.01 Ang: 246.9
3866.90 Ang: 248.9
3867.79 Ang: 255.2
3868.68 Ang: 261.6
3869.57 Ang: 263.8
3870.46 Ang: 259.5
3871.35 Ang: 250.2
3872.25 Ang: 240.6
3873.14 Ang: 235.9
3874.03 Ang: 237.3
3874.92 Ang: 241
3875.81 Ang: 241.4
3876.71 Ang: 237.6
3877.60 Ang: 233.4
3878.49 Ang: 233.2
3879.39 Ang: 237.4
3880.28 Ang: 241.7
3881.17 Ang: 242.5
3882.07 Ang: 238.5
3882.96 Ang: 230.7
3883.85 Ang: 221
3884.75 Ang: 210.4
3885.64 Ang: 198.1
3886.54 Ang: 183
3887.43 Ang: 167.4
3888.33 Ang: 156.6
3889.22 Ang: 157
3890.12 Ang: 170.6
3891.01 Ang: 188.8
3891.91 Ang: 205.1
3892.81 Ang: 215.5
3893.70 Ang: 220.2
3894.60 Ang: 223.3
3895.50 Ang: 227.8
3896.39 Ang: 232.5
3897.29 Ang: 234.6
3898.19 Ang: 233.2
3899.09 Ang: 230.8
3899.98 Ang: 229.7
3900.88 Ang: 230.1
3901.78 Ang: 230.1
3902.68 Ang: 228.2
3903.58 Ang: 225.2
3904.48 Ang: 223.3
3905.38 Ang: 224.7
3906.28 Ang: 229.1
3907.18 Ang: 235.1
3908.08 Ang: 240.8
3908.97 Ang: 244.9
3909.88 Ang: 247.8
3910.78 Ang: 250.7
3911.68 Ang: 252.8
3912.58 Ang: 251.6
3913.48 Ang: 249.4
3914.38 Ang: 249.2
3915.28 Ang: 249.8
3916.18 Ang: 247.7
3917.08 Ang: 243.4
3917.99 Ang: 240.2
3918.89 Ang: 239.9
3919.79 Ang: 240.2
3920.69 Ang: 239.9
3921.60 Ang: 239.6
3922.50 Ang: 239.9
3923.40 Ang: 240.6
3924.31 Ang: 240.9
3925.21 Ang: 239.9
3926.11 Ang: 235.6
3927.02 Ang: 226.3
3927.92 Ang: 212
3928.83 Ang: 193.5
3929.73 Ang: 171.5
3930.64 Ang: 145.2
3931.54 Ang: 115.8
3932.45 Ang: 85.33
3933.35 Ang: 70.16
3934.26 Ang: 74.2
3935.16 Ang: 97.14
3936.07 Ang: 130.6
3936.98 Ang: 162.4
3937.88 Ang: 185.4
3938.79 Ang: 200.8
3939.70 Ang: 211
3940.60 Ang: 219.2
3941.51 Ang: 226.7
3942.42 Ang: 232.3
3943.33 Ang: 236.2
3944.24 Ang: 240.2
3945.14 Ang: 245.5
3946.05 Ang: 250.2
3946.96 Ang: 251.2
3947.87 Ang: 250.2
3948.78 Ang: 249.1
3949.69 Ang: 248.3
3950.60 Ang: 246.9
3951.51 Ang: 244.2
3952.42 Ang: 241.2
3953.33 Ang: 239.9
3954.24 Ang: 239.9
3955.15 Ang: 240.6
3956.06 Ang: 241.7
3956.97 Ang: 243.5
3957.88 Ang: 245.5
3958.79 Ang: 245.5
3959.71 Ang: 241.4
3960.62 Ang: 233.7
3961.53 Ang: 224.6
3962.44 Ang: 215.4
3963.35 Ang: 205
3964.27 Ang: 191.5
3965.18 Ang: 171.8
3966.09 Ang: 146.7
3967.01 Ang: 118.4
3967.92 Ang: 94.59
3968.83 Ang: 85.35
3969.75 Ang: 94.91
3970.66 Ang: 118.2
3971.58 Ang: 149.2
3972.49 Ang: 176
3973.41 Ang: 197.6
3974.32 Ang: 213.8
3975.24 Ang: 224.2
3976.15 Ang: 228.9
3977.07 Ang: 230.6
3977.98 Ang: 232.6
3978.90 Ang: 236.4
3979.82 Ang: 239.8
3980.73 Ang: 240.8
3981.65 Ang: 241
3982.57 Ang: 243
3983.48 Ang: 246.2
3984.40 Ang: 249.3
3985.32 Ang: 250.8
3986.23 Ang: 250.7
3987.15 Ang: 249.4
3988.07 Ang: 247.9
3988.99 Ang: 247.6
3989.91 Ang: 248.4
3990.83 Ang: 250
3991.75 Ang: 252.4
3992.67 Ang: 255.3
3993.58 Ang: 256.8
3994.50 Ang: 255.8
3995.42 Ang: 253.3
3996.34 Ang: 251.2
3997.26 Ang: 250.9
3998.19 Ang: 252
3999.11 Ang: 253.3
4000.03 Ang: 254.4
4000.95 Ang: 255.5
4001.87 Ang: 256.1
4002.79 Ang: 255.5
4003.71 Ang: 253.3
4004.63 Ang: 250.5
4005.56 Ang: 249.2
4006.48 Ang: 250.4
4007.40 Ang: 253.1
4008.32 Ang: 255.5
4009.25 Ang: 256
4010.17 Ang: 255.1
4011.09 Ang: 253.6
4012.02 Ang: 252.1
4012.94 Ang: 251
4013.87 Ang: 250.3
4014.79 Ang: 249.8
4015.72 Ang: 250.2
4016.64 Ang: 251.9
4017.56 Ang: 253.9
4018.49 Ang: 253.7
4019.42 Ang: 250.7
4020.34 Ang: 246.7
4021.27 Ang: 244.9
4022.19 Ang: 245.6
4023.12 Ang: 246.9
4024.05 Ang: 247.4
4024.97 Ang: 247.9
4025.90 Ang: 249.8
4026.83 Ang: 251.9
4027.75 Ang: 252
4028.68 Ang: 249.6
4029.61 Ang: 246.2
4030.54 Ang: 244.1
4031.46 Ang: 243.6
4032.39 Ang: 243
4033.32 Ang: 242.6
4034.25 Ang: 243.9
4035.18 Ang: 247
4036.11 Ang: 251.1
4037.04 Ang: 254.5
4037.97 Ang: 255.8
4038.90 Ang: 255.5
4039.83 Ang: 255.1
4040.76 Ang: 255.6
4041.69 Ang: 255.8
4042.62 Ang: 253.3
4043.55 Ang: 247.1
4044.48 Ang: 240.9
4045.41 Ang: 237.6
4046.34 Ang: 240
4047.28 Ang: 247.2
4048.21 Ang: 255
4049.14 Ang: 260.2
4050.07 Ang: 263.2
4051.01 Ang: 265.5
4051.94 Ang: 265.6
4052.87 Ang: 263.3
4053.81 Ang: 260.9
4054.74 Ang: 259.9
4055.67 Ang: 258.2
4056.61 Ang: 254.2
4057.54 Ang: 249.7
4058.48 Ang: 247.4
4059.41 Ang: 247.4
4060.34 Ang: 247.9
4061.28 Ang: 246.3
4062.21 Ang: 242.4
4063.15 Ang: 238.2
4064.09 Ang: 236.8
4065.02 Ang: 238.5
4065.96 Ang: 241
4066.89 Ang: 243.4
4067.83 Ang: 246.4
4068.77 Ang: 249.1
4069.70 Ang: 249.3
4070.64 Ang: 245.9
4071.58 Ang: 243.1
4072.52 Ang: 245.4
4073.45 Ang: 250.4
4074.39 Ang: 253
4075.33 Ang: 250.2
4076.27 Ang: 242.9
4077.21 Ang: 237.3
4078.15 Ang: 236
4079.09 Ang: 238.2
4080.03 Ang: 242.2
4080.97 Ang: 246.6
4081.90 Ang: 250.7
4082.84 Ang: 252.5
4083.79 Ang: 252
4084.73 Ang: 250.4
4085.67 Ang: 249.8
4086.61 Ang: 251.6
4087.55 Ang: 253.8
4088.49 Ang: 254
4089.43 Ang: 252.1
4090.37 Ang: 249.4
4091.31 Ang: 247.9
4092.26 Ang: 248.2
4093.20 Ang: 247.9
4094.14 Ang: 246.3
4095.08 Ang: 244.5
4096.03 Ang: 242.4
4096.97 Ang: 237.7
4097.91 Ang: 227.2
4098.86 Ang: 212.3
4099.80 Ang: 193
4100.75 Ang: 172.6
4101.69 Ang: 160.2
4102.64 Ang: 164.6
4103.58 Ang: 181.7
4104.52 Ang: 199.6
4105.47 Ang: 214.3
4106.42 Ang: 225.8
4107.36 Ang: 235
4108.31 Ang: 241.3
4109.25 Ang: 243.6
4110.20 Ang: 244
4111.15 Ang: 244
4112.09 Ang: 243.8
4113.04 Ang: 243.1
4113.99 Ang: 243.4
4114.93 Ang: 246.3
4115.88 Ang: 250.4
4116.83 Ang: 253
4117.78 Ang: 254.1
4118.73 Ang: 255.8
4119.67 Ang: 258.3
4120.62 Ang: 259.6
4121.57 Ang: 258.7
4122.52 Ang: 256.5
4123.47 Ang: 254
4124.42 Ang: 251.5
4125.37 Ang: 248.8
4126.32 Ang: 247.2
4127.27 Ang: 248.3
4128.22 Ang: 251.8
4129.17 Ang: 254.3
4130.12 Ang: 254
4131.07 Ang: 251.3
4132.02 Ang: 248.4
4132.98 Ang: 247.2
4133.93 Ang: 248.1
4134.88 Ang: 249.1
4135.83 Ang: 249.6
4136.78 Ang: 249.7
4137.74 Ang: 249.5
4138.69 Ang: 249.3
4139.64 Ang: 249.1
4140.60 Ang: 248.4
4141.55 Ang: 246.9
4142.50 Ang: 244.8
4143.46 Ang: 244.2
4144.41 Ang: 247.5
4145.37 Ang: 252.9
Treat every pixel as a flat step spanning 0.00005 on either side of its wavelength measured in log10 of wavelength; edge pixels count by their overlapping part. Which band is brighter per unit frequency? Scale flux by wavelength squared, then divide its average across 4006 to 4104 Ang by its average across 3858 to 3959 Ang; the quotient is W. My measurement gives 1.18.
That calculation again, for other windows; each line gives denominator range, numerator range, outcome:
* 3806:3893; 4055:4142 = 1.21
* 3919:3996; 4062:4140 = 1.22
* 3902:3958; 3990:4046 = 1.20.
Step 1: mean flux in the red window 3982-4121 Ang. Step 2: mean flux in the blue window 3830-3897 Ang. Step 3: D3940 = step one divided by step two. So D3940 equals 1.1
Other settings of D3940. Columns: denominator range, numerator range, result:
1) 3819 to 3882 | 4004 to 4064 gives 1.10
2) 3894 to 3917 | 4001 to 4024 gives 1.06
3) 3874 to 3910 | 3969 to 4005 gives 1.05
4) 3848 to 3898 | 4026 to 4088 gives 1.07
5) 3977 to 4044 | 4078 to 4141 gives 0.96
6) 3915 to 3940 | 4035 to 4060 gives 1.31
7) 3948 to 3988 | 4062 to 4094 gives 1.15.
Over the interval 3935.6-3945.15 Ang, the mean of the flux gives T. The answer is 206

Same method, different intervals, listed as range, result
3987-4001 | 252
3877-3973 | 211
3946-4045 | 236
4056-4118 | 238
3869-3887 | 234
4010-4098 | 249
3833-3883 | 232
